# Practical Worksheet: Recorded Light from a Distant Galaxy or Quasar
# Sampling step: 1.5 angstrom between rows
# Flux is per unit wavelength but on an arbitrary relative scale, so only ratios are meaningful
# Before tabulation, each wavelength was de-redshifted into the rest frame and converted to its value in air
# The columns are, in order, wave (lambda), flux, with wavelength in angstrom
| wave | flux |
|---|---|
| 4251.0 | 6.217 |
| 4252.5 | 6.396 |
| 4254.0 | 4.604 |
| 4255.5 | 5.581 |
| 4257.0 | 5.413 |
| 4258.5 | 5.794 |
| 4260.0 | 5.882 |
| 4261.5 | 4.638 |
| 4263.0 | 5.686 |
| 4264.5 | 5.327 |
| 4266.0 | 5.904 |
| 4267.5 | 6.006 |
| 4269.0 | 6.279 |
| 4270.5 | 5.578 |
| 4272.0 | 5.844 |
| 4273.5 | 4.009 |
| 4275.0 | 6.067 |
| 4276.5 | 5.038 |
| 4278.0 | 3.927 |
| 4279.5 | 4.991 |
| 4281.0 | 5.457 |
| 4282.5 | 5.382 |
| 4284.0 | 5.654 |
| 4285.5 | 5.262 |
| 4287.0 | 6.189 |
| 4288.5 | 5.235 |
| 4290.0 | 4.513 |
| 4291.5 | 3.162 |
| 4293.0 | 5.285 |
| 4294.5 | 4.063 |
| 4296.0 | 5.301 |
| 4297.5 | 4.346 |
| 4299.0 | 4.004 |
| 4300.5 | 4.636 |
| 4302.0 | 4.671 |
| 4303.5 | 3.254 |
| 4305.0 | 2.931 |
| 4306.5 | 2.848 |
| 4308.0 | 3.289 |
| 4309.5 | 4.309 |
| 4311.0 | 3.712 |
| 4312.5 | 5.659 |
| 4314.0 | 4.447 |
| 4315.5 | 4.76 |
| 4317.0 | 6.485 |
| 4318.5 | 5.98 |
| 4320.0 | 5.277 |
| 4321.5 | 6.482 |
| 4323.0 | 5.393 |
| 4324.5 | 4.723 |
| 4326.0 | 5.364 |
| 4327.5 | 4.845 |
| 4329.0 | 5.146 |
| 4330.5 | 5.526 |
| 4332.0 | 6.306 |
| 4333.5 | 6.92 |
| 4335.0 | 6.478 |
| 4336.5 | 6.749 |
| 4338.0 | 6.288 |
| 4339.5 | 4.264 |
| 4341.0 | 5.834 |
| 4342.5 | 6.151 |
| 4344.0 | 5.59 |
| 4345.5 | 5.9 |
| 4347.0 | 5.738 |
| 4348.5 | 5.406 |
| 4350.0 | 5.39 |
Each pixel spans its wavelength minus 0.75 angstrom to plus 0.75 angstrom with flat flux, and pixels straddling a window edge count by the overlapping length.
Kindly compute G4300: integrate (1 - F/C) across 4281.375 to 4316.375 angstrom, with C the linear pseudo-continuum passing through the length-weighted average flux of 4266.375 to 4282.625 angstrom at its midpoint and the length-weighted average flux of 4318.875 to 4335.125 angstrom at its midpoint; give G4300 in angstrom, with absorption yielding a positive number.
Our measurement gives 6.3 angstrom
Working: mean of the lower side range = 5.34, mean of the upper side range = 5.65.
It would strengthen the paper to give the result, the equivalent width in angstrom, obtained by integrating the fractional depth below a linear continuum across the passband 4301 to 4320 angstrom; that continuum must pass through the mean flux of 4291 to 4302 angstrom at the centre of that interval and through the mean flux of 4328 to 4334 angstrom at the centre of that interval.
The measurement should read 2.5 angstrom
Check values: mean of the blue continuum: 4.45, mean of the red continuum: 5.89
